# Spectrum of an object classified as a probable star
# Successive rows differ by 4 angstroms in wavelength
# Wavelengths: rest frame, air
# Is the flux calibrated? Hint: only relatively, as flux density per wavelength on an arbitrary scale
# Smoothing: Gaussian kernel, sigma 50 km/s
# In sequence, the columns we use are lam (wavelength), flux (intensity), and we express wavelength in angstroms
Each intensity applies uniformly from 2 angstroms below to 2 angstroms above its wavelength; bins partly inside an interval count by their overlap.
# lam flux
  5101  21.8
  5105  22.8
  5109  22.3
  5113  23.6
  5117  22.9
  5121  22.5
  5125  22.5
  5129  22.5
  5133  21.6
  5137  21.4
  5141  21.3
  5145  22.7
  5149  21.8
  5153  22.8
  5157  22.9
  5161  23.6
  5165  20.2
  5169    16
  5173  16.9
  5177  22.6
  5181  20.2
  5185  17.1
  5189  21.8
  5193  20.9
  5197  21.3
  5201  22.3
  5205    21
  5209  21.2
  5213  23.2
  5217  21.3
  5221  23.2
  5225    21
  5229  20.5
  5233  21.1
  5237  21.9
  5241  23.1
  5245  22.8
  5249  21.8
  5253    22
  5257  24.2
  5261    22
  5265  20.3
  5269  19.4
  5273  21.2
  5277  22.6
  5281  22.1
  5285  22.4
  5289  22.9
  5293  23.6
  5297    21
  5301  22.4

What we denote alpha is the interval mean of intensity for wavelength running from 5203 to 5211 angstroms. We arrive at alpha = 21.1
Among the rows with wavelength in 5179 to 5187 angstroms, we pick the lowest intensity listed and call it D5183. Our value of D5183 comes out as 17.1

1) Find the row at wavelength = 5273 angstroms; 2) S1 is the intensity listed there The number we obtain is 21.2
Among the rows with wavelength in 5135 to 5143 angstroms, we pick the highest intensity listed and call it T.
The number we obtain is 21.4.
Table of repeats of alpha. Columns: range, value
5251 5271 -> 21.6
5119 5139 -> 22.1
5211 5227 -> 22.2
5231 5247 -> 22.2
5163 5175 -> 17.7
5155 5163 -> 23.2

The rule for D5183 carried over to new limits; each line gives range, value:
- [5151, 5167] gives 20.2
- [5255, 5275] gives 19.4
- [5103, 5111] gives 22.3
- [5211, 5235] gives 20.5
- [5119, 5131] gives 22.5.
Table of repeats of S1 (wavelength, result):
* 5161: 23.6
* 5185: 17.1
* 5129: 22.5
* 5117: 22.9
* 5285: 22.4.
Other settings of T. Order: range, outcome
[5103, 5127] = 23.6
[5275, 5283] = 22.6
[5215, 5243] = 23.2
